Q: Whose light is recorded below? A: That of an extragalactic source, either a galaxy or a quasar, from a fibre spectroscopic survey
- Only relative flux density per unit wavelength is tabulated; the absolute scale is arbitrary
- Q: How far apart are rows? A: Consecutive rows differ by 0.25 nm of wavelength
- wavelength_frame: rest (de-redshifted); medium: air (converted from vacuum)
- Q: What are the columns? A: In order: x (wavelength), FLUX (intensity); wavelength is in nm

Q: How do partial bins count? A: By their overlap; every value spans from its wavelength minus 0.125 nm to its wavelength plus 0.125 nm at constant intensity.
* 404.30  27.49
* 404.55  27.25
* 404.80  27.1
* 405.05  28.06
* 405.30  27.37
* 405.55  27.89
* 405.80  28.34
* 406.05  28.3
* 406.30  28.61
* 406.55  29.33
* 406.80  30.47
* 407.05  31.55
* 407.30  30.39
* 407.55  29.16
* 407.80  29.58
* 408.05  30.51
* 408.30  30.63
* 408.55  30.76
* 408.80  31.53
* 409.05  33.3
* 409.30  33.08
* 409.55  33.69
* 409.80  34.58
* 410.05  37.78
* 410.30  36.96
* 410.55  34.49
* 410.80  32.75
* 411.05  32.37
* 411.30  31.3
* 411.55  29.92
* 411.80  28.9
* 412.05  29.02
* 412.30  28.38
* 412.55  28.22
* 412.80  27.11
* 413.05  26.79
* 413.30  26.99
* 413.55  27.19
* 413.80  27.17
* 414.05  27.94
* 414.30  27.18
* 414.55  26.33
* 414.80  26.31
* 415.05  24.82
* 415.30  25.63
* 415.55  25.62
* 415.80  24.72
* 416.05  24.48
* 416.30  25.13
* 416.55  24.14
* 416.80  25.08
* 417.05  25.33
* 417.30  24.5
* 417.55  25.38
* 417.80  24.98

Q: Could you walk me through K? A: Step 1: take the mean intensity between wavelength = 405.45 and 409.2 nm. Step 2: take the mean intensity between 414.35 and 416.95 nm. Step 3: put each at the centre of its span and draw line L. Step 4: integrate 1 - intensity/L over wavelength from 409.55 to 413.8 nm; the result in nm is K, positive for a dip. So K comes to -0.49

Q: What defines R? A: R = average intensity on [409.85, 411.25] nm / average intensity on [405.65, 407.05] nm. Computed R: 1.19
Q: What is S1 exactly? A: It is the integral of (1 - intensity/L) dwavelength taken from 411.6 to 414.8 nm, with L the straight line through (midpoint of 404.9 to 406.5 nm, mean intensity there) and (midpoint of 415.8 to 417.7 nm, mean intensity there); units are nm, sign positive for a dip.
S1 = -0.21 nm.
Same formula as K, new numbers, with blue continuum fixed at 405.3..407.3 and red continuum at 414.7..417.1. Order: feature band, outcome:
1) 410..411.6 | -0.373 nm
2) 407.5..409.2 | -0.156 nm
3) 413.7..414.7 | -0.051 nm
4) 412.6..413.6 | -0.031 nm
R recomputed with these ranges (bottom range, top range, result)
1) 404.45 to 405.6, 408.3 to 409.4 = 1.16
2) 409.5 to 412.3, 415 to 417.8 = 0.77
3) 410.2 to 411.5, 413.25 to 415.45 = 0.80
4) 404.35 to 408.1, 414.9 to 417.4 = 0.86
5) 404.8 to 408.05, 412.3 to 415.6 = 0.92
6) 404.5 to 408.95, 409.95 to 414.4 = 1.02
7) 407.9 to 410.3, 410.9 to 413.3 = 0.88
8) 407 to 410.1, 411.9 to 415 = 0.86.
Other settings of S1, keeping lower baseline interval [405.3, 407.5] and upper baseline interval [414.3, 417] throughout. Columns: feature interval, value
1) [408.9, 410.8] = -0.47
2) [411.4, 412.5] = -0.09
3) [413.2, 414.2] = -0.05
